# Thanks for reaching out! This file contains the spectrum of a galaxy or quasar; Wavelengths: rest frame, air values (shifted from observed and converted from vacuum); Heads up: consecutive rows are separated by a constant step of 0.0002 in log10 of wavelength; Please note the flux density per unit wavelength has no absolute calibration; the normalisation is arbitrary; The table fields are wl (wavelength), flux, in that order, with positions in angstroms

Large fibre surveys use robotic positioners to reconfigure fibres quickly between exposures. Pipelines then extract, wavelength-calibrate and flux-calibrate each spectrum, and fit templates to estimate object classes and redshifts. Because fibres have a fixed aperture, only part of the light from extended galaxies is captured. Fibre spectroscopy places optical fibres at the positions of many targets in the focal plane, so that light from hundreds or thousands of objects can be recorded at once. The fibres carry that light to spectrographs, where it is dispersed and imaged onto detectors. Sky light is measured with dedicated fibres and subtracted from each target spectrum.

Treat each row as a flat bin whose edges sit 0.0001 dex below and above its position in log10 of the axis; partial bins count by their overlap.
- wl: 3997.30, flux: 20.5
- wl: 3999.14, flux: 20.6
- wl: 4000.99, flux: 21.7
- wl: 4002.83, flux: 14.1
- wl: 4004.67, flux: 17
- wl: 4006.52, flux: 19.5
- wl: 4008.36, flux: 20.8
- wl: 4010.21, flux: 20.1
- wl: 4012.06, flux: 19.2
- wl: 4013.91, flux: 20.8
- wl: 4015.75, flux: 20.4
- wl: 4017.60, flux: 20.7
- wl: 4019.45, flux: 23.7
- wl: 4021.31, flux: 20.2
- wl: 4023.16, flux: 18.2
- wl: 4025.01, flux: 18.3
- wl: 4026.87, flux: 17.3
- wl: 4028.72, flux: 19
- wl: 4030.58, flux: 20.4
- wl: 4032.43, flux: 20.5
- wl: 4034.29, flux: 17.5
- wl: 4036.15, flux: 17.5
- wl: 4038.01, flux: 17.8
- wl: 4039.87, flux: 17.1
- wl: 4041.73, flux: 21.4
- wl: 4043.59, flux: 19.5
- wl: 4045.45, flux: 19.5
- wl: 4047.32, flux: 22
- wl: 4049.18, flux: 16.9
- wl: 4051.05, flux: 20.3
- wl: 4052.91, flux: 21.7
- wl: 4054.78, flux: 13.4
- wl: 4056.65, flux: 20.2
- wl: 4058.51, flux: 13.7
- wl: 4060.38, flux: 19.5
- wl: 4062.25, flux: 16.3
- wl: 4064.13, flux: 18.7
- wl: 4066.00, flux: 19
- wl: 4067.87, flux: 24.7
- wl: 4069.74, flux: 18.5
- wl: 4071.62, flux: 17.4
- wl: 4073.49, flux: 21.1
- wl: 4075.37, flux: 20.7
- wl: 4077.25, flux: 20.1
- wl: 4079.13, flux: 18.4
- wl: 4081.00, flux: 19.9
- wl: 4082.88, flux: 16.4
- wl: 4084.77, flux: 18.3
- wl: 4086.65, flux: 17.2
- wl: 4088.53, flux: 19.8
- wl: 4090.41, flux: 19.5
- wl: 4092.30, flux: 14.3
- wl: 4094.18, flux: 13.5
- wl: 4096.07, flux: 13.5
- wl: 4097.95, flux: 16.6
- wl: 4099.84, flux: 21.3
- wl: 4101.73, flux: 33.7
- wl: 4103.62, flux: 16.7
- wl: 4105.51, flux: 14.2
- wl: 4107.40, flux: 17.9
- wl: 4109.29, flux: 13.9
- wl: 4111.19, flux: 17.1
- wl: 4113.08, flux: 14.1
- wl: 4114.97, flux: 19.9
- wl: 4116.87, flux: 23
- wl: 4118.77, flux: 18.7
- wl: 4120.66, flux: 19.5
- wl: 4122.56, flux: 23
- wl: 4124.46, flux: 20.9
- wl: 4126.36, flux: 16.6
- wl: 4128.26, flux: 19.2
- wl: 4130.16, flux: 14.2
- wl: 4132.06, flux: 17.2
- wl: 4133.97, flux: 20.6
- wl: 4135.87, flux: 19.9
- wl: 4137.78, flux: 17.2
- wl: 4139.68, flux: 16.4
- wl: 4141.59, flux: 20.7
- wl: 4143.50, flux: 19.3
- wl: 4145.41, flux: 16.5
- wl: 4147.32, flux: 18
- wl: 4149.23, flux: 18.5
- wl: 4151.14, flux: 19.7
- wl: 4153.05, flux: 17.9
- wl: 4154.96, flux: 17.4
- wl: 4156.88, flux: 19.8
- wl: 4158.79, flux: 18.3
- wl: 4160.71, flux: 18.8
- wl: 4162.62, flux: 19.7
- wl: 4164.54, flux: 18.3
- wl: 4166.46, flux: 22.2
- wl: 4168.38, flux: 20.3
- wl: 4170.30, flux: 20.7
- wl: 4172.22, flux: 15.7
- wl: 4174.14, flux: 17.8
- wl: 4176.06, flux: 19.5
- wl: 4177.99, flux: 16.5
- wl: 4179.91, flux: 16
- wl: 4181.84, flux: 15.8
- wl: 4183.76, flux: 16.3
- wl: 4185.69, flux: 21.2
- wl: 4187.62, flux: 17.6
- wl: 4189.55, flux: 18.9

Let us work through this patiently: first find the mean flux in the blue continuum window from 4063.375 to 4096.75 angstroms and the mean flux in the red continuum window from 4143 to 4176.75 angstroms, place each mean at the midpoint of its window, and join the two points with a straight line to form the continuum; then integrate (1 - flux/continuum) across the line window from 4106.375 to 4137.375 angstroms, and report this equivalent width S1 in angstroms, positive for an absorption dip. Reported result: 0.3 angstroms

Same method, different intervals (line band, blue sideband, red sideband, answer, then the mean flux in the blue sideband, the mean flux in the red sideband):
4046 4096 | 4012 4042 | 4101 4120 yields 1.6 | 19.4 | 18.8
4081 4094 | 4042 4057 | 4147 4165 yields 1.0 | 19.2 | 18.7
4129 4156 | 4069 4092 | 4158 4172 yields 1.7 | 18.8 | 19.6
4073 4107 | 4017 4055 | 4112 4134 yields 0.8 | 19.3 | 18.8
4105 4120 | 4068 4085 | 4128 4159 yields 1.0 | 19.3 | 18.3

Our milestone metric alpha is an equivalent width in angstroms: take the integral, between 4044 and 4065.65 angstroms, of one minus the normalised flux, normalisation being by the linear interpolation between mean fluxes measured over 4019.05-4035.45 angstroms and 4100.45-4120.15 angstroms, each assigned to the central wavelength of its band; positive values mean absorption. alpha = 0.9 angstroms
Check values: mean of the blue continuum 19.3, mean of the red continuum 19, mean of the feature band 18.4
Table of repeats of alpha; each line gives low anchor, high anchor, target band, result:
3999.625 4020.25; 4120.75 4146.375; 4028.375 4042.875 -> 0.49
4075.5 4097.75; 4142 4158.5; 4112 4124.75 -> -1.30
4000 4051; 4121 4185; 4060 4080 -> -0.50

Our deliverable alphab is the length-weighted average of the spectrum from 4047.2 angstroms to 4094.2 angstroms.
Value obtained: 18.6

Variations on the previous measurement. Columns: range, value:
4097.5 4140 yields 18.8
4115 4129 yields 20.1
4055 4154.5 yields 18.5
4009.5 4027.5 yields 19.9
